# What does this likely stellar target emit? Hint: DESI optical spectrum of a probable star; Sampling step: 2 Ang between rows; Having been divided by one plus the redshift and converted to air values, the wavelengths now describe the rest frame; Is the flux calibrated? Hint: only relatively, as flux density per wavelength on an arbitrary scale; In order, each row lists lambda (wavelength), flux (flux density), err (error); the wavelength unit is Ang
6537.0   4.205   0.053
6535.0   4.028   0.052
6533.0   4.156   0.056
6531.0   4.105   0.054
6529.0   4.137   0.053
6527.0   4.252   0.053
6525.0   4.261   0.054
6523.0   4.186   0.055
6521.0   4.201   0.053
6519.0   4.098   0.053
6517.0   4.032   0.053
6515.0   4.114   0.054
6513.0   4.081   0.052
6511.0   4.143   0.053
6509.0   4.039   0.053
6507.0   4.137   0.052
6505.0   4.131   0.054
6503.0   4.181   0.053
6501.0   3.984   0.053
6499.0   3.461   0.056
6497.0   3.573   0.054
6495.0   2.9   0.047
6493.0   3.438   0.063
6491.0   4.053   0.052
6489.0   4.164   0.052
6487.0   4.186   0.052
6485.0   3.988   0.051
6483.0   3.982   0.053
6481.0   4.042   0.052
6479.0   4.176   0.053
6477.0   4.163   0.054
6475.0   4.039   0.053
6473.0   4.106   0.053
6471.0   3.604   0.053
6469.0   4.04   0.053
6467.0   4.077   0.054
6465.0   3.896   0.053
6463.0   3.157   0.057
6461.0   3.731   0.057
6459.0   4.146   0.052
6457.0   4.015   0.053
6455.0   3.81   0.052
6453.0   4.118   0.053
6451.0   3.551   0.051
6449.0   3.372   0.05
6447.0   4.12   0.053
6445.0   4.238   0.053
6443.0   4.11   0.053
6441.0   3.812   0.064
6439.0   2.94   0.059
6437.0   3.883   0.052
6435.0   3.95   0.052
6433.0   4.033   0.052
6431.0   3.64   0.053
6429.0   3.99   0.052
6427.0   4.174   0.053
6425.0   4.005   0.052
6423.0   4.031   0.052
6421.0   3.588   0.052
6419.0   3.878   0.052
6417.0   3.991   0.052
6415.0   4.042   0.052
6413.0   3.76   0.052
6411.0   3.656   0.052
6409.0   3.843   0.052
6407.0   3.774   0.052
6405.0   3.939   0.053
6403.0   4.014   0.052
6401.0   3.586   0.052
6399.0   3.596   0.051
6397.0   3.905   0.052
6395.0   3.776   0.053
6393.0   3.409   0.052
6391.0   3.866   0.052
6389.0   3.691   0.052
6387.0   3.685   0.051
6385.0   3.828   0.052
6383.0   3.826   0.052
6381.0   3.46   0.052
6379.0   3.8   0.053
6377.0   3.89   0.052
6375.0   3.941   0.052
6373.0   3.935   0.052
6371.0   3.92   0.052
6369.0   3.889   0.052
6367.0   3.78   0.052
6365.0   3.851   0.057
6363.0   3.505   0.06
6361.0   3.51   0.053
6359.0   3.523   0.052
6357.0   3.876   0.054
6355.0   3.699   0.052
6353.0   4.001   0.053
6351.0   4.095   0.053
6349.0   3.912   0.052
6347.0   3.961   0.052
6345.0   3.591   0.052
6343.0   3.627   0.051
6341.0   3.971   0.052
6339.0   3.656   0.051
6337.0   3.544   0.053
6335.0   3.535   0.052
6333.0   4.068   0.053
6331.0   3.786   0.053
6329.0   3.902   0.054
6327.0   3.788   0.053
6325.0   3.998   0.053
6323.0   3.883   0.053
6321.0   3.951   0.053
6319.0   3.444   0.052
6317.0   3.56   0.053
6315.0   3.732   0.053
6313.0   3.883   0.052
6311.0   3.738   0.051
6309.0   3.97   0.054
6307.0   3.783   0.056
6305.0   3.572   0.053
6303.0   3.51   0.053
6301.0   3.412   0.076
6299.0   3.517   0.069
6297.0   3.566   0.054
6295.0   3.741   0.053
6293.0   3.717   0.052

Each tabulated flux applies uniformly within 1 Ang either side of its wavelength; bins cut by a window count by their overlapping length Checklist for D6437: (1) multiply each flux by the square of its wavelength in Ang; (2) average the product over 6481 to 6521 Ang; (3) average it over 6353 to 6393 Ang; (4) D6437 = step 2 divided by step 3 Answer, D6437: 1.1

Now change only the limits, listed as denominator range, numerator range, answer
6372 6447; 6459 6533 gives 1.07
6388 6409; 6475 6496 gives 1.07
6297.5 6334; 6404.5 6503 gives 1.08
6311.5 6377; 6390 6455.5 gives 1.04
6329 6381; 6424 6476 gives 1.05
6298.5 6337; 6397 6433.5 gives 1.07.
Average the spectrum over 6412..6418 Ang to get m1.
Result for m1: 3.93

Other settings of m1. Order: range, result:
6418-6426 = 3.88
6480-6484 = 4.01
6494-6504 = 3.62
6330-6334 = 3.93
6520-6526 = 4.22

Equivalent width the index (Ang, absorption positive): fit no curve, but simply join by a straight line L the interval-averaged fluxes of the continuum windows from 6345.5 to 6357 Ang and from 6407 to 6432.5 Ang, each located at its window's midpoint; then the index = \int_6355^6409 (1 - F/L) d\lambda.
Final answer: 1.9 Ang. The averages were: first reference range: 3.91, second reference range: 3.88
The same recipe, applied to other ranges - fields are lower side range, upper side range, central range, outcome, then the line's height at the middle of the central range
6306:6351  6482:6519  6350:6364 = 0.3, 3.81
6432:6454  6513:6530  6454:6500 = 1.3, 3.97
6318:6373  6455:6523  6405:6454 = 0.3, 3.88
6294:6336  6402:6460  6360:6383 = 0.2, 3.8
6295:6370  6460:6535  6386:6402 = 0.6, 3.83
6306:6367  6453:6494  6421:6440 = 0.3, 3.89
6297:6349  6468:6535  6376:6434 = 0.6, 3.86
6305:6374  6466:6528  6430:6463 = 0.9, 3.93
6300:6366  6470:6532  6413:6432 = -0.2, 3.88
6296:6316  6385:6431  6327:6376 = -0.8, 3.74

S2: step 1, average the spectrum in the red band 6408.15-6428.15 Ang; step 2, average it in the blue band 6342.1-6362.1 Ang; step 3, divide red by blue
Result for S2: 1.03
